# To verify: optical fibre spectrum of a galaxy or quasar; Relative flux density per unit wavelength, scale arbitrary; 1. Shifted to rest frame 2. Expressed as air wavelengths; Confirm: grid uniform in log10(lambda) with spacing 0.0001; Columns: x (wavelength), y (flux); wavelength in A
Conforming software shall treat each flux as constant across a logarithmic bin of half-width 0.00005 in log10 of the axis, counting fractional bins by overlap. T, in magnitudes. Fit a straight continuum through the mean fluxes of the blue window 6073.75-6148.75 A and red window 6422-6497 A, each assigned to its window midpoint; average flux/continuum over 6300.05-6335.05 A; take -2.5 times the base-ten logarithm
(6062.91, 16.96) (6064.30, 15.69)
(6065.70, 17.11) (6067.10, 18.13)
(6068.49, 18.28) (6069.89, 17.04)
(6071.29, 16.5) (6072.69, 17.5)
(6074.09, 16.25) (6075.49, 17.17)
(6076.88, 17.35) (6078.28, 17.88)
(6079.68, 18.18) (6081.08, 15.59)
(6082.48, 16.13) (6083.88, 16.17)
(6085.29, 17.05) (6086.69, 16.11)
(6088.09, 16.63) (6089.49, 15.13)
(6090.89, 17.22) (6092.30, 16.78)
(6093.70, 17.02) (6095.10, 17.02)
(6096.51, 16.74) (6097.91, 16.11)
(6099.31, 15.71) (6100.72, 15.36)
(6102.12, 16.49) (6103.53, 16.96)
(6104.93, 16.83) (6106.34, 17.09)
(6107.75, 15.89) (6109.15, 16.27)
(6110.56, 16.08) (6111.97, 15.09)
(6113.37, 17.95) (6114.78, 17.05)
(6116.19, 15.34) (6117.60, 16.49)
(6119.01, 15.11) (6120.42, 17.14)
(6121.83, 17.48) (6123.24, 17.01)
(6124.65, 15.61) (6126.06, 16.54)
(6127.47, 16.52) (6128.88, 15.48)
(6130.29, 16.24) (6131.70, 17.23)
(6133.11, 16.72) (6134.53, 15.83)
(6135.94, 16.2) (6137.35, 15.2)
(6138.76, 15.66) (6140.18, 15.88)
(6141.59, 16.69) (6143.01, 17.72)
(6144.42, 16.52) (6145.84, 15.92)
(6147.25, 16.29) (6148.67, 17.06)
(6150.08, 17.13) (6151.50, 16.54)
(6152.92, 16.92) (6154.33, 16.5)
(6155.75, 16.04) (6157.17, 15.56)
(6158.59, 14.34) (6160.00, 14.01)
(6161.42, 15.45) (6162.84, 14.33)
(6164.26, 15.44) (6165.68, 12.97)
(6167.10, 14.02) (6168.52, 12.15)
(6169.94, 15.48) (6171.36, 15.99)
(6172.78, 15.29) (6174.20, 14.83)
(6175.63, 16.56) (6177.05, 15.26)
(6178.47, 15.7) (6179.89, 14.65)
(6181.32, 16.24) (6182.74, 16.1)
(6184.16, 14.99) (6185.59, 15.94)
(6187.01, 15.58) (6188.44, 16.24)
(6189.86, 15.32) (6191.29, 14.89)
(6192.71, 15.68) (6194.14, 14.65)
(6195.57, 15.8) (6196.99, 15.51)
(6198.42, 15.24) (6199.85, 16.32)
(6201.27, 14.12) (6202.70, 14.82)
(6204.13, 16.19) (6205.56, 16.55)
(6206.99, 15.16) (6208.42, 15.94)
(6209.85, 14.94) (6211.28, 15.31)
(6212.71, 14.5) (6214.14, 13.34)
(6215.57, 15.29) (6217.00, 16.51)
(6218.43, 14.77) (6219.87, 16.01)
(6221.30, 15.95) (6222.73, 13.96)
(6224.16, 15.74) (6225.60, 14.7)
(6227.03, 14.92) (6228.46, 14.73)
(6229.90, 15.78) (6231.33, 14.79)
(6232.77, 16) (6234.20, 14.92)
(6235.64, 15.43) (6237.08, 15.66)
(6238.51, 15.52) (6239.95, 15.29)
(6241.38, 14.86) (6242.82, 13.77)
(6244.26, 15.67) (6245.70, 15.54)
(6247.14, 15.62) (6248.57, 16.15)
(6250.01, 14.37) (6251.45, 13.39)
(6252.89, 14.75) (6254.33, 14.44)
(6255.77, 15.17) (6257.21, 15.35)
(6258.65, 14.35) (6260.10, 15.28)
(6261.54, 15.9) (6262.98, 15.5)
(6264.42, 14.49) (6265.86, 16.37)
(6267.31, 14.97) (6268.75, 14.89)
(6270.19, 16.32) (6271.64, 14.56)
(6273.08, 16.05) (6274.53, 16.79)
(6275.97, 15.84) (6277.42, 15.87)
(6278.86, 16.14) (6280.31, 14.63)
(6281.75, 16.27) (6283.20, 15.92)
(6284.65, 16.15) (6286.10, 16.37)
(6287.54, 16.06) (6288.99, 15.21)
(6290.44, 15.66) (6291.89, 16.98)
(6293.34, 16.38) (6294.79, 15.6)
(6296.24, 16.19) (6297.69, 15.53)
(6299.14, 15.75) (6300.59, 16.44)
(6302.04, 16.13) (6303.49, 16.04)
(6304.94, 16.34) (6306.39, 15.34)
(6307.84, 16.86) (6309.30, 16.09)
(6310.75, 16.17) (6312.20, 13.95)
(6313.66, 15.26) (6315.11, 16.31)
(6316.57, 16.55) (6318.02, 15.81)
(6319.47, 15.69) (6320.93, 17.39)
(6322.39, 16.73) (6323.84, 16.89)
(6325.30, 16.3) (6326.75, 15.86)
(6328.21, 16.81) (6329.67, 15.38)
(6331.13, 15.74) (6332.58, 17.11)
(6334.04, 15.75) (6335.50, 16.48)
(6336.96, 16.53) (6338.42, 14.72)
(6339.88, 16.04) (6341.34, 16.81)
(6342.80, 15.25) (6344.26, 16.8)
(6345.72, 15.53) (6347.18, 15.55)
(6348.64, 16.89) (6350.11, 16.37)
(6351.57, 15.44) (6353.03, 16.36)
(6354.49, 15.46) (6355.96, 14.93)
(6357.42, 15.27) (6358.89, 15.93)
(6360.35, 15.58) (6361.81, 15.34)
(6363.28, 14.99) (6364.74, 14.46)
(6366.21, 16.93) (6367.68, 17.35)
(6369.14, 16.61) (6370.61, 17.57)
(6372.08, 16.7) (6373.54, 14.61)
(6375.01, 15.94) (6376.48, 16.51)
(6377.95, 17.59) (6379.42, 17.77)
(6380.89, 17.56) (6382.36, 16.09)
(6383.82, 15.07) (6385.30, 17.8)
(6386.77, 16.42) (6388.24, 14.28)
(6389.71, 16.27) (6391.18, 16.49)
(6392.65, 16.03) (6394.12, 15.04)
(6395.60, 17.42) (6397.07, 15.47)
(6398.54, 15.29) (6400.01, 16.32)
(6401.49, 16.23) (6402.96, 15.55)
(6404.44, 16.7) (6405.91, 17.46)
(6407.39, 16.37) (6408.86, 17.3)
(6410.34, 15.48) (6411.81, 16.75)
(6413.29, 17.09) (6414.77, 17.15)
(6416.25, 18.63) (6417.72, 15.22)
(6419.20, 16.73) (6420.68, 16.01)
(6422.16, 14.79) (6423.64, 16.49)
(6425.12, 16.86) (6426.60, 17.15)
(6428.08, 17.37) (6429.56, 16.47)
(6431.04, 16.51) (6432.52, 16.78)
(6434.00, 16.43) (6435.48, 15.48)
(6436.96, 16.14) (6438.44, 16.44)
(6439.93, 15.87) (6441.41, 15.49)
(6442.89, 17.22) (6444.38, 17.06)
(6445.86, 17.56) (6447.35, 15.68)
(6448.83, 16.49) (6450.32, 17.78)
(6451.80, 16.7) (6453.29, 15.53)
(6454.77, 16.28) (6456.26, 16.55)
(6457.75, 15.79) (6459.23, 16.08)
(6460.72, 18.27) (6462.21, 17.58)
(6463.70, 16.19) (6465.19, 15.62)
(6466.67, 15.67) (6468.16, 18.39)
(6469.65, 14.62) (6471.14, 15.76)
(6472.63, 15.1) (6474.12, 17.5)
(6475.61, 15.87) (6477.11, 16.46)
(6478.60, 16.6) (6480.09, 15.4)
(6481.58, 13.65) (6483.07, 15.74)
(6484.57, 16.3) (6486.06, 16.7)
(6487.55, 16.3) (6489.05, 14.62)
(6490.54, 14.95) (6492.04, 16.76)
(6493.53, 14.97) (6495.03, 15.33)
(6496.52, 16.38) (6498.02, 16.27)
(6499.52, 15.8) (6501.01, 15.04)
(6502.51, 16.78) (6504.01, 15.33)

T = 0.01 mag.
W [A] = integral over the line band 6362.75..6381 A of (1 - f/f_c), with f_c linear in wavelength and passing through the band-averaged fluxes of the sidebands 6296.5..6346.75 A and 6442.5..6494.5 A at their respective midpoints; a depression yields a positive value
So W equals -0.4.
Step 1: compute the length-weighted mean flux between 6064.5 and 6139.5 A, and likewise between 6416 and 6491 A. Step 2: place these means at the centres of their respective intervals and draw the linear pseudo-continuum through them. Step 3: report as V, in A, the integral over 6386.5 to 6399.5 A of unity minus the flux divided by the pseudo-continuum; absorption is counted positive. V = 0.4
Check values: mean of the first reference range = 16.6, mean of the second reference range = 16.3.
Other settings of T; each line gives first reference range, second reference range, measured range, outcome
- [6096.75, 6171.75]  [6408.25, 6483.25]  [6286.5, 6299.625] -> 0.02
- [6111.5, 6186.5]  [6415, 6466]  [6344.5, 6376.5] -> 0.03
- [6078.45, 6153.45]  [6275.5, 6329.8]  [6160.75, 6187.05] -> 0.08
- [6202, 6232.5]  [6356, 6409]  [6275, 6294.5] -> -0.02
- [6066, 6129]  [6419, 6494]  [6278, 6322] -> 0.03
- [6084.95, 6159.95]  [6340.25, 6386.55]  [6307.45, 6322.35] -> 0.01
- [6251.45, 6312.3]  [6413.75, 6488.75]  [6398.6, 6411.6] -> -0.01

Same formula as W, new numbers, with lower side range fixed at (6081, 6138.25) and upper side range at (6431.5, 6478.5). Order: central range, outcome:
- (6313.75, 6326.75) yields 0.02 A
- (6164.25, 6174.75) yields 1.23 A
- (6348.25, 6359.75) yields 0.42 A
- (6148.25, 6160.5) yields 0.26 A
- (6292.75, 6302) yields 0.22 A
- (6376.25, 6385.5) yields -0.28 A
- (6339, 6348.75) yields 0.20 A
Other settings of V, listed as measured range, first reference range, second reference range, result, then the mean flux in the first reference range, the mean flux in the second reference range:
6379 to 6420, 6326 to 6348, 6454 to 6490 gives -0.9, 16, 16.1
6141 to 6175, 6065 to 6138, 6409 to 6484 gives 2.0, 16.6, 16.4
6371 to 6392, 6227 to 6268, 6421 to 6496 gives -0.7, 15.1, 16.2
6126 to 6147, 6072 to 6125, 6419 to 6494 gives 0.3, 16.6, 16.3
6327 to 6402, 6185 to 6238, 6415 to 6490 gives -0.6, 15.3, 16.3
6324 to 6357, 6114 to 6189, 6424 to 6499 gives 0.2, 15.8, 16.3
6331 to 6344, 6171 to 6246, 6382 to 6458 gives -0.1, 15.3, 16.4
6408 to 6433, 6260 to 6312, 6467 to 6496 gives -1.2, 15.9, 15.8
